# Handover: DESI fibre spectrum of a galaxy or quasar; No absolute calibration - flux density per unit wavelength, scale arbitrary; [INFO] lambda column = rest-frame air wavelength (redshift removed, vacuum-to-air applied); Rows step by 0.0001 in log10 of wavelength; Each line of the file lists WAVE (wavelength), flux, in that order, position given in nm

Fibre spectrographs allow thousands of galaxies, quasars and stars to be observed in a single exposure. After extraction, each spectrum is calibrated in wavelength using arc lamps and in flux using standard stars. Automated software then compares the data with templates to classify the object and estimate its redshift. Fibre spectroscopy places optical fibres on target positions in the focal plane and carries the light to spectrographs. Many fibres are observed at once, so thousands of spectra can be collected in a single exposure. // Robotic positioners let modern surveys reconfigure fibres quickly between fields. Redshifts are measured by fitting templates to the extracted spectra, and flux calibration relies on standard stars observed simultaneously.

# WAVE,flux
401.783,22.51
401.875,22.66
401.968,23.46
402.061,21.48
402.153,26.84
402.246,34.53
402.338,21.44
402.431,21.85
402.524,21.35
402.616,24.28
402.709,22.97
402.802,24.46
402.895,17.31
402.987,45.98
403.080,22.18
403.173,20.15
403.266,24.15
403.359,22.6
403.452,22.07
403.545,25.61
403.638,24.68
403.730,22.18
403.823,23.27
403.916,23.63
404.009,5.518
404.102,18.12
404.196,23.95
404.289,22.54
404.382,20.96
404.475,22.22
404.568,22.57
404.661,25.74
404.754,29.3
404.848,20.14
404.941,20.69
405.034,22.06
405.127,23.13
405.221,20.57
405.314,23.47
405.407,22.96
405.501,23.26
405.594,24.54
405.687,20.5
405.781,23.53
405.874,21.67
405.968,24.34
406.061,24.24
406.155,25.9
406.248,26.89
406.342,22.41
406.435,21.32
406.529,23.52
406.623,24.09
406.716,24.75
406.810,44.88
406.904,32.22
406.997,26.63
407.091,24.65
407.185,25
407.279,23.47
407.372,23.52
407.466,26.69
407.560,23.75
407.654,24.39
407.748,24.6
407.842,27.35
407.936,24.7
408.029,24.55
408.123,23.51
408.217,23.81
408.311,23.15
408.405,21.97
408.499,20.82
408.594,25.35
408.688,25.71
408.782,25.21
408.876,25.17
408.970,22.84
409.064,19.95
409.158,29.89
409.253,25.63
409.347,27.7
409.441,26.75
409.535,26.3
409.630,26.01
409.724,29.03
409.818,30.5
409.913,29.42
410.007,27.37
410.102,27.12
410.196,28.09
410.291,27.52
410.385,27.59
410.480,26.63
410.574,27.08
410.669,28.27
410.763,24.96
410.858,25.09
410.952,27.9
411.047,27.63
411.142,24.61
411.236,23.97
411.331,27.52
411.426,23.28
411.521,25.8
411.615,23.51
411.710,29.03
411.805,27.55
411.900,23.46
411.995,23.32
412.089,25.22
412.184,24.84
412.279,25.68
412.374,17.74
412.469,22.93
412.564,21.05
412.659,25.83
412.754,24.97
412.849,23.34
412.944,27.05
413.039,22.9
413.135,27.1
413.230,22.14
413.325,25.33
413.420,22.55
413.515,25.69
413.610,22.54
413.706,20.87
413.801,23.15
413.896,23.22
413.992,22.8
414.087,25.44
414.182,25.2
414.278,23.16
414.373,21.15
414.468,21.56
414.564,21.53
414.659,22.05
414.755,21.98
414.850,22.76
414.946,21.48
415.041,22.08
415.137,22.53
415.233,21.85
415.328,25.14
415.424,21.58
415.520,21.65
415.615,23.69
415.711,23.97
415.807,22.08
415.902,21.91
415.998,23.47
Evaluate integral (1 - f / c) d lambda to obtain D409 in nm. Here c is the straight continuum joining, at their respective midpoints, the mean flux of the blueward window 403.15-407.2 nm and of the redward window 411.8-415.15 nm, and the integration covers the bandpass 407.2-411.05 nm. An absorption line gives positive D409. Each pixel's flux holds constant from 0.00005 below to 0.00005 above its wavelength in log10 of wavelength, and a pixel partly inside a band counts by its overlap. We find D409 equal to -0.38 nm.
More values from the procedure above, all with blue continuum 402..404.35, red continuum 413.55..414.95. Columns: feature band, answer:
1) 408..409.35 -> -0.07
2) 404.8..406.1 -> 0.04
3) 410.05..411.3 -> -0.21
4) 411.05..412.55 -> -0.12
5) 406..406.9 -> -0.14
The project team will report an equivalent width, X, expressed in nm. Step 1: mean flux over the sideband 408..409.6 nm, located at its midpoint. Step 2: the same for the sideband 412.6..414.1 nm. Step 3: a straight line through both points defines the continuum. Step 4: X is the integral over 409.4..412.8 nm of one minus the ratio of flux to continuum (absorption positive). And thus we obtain -0.23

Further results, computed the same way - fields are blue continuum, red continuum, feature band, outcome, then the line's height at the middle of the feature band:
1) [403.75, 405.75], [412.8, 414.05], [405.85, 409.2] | -0.39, 22.5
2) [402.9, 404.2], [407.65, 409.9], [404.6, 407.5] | -0.07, 24.1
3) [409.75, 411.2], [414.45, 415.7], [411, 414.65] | 0.11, 24.8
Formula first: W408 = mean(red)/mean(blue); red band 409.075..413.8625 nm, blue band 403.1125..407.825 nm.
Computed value 1.1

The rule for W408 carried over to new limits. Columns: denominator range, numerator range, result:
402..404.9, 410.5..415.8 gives 1.03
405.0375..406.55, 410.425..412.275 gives 1.11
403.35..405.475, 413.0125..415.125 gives 1.04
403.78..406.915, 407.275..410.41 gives 1.09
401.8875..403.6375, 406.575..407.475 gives 1.13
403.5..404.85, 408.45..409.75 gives 1.15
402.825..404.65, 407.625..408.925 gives 1.07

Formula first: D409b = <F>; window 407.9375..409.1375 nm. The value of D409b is 23.7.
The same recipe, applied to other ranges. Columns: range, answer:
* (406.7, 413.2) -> 25.7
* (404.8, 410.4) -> 25.1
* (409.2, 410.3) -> 27.6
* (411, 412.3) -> 25.4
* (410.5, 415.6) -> 24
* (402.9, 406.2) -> 23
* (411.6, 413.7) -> 24.2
